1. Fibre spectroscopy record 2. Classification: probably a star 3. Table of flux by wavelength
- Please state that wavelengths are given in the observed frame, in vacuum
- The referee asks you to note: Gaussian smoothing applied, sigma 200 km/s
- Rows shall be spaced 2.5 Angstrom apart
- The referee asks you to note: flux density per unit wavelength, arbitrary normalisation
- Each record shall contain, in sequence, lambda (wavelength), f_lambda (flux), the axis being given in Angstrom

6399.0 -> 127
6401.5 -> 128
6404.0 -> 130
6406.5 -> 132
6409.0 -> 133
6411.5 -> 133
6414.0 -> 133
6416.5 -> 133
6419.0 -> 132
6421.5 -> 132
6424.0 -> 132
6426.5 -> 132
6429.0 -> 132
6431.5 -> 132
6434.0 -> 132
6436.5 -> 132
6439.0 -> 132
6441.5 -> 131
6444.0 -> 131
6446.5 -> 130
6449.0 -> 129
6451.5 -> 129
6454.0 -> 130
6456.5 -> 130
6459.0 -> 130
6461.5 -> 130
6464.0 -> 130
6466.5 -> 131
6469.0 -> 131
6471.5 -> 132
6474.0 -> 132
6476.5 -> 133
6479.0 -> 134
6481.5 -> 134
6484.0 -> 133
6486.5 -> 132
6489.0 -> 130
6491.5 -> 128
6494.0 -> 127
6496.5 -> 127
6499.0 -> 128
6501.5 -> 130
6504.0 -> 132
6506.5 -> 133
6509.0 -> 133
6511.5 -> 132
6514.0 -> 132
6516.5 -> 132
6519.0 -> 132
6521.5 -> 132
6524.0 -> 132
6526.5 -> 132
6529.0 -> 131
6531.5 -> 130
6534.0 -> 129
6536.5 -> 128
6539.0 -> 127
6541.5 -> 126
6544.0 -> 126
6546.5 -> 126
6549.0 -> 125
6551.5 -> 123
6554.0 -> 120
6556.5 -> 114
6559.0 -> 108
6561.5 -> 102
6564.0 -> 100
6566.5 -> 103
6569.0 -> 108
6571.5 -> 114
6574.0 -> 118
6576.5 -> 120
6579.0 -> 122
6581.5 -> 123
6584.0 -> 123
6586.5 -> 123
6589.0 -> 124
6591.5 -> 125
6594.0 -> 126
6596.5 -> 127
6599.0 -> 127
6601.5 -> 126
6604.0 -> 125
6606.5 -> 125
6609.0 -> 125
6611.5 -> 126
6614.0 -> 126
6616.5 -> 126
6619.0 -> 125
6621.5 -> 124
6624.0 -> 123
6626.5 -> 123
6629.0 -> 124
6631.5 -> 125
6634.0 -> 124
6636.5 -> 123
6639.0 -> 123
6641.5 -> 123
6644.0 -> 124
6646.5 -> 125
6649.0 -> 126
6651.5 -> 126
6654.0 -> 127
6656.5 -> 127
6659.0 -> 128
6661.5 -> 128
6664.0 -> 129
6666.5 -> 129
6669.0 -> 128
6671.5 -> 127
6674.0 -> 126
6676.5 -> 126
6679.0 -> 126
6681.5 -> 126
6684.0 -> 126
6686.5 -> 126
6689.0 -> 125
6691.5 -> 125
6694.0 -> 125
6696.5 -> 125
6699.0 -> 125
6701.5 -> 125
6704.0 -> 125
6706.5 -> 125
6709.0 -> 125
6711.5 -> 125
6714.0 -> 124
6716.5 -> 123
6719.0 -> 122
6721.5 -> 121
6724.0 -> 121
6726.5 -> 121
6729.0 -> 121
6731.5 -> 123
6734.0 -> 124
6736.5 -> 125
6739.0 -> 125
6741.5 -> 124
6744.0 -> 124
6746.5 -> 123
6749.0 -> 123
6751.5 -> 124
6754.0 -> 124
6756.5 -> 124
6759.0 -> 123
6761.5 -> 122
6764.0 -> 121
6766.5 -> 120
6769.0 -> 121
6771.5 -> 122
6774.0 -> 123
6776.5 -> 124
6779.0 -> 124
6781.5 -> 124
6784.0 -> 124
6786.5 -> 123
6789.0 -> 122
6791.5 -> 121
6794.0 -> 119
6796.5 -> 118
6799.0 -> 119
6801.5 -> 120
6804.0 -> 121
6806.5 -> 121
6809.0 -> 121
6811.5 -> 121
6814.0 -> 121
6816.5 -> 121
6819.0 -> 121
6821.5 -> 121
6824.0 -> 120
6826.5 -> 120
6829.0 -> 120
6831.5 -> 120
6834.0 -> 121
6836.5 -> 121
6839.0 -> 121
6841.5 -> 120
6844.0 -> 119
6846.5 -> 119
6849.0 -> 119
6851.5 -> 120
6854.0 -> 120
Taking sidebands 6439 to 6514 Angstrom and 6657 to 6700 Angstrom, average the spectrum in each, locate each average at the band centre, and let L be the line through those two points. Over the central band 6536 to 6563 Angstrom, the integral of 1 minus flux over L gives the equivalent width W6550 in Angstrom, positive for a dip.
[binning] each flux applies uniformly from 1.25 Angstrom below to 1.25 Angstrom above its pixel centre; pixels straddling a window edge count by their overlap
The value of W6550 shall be 1.92 Angstrom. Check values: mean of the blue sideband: 131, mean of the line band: 120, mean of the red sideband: 126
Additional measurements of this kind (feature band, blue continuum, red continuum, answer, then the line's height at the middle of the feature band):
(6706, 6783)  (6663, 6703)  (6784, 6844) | 0.3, 124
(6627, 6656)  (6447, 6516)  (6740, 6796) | 0.4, 126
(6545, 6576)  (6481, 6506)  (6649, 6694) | 3.6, 129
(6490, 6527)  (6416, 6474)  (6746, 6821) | -0.4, 129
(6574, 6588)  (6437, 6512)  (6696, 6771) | 0.6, 128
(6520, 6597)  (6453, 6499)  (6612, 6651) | 3.5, 127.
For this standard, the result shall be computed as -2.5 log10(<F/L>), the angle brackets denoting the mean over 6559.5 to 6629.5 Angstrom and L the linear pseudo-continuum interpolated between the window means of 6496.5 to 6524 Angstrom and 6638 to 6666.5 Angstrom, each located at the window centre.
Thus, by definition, 0.07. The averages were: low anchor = 131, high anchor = 126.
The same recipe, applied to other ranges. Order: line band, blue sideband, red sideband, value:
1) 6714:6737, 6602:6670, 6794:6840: 0.01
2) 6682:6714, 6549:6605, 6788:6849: -0.05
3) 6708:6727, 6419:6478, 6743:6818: 0.01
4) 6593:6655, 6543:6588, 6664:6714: -0.04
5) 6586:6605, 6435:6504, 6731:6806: 0.01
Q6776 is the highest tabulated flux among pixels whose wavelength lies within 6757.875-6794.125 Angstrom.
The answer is 124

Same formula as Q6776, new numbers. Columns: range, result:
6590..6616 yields 127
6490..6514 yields 133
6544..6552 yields 126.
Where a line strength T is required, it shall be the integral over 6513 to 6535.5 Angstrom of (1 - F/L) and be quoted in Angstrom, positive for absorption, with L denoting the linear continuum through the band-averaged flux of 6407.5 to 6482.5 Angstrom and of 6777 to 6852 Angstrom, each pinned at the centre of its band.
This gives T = -0.4 Angstrom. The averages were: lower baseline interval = 132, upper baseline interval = 121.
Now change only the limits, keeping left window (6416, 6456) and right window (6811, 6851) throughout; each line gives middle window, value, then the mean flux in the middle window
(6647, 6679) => -0.6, 127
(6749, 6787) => -0.3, 123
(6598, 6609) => 0.1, 126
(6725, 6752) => -0.1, 123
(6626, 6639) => 0.2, 124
